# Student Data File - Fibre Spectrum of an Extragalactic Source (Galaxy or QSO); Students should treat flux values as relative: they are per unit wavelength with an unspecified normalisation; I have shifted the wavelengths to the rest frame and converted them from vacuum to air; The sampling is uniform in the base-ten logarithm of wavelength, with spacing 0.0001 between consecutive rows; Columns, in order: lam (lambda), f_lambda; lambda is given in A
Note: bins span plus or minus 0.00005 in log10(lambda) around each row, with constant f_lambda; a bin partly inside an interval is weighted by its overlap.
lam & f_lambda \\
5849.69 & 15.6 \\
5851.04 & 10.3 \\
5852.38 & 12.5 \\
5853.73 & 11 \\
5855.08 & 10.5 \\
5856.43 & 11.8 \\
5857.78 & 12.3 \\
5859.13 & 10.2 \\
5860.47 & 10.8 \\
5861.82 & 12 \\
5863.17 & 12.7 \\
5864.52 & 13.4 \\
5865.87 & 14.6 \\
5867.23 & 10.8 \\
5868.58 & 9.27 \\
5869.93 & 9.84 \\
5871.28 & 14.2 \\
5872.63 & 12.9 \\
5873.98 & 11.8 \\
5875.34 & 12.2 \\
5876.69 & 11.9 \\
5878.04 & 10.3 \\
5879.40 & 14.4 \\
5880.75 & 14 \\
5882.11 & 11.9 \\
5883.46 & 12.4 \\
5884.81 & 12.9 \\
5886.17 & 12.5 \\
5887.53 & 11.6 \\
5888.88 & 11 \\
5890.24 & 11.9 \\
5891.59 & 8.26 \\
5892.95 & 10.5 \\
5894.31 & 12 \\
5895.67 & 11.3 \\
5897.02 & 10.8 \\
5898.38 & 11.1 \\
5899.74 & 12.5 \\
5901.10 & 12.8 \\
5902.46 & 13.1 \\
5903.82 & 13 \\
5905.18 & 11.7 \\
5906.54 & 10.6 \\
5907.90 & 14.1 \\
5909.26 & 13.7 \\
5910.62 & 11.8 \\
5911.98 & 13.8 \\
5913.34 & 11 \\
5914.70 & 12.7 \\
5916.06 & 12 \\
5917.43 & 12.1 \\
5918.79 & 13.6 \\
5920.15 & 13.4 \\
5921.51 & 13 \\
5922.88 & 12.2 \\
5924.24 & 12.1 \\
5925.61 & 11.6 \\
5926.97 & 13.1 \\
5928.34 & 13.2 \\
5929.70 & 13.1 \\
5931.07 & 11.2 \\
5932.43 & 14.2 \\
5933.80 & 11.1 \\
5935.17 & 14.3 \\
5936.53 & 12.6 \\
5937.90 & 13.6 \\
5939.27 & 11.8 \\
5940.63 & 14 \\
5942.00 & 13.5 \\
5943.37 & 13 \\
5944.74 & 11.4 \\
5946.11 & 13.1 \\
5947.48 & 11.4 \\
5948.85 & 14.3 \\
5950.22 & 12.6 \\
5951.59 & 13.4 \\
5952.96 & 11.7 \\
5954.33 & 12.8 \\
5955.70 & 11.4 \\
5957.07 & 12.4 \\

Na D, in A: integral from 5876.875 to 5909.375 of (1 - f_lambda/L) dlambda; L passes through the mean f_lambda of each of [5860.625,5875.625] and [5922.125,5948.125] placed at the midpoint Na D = 0.9 A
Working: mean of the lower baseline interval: 12.1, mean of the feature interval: 12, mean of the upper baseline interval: 12.7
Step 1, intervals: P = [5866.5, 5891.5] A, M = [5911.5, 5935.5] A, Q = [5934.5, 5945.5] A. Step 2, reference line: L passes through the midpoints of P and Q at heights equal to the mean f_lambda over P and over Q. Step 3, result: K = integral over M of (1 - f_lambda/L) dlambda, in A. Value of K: 0.2 A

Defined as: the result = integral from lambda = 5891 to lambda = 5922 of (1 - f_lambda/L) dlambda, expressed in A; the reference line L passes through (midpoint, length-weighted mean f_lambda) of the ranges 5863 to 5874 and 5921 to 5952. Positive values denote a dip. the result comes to 0.9 A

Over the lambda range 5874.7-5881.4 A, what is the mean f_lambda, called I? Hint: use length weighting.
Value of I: 12.6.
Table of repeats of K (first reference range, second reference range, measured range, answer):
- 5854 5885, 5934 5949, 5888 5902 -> 1.2 A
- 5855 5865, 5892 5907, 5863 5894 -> -0.6 A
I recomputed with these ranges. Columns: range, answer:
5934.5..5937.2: 13.5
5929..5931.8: 12.2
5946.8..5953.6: 12.7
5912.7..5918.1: 11.9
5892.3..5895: 11.2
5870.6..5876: 12.8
